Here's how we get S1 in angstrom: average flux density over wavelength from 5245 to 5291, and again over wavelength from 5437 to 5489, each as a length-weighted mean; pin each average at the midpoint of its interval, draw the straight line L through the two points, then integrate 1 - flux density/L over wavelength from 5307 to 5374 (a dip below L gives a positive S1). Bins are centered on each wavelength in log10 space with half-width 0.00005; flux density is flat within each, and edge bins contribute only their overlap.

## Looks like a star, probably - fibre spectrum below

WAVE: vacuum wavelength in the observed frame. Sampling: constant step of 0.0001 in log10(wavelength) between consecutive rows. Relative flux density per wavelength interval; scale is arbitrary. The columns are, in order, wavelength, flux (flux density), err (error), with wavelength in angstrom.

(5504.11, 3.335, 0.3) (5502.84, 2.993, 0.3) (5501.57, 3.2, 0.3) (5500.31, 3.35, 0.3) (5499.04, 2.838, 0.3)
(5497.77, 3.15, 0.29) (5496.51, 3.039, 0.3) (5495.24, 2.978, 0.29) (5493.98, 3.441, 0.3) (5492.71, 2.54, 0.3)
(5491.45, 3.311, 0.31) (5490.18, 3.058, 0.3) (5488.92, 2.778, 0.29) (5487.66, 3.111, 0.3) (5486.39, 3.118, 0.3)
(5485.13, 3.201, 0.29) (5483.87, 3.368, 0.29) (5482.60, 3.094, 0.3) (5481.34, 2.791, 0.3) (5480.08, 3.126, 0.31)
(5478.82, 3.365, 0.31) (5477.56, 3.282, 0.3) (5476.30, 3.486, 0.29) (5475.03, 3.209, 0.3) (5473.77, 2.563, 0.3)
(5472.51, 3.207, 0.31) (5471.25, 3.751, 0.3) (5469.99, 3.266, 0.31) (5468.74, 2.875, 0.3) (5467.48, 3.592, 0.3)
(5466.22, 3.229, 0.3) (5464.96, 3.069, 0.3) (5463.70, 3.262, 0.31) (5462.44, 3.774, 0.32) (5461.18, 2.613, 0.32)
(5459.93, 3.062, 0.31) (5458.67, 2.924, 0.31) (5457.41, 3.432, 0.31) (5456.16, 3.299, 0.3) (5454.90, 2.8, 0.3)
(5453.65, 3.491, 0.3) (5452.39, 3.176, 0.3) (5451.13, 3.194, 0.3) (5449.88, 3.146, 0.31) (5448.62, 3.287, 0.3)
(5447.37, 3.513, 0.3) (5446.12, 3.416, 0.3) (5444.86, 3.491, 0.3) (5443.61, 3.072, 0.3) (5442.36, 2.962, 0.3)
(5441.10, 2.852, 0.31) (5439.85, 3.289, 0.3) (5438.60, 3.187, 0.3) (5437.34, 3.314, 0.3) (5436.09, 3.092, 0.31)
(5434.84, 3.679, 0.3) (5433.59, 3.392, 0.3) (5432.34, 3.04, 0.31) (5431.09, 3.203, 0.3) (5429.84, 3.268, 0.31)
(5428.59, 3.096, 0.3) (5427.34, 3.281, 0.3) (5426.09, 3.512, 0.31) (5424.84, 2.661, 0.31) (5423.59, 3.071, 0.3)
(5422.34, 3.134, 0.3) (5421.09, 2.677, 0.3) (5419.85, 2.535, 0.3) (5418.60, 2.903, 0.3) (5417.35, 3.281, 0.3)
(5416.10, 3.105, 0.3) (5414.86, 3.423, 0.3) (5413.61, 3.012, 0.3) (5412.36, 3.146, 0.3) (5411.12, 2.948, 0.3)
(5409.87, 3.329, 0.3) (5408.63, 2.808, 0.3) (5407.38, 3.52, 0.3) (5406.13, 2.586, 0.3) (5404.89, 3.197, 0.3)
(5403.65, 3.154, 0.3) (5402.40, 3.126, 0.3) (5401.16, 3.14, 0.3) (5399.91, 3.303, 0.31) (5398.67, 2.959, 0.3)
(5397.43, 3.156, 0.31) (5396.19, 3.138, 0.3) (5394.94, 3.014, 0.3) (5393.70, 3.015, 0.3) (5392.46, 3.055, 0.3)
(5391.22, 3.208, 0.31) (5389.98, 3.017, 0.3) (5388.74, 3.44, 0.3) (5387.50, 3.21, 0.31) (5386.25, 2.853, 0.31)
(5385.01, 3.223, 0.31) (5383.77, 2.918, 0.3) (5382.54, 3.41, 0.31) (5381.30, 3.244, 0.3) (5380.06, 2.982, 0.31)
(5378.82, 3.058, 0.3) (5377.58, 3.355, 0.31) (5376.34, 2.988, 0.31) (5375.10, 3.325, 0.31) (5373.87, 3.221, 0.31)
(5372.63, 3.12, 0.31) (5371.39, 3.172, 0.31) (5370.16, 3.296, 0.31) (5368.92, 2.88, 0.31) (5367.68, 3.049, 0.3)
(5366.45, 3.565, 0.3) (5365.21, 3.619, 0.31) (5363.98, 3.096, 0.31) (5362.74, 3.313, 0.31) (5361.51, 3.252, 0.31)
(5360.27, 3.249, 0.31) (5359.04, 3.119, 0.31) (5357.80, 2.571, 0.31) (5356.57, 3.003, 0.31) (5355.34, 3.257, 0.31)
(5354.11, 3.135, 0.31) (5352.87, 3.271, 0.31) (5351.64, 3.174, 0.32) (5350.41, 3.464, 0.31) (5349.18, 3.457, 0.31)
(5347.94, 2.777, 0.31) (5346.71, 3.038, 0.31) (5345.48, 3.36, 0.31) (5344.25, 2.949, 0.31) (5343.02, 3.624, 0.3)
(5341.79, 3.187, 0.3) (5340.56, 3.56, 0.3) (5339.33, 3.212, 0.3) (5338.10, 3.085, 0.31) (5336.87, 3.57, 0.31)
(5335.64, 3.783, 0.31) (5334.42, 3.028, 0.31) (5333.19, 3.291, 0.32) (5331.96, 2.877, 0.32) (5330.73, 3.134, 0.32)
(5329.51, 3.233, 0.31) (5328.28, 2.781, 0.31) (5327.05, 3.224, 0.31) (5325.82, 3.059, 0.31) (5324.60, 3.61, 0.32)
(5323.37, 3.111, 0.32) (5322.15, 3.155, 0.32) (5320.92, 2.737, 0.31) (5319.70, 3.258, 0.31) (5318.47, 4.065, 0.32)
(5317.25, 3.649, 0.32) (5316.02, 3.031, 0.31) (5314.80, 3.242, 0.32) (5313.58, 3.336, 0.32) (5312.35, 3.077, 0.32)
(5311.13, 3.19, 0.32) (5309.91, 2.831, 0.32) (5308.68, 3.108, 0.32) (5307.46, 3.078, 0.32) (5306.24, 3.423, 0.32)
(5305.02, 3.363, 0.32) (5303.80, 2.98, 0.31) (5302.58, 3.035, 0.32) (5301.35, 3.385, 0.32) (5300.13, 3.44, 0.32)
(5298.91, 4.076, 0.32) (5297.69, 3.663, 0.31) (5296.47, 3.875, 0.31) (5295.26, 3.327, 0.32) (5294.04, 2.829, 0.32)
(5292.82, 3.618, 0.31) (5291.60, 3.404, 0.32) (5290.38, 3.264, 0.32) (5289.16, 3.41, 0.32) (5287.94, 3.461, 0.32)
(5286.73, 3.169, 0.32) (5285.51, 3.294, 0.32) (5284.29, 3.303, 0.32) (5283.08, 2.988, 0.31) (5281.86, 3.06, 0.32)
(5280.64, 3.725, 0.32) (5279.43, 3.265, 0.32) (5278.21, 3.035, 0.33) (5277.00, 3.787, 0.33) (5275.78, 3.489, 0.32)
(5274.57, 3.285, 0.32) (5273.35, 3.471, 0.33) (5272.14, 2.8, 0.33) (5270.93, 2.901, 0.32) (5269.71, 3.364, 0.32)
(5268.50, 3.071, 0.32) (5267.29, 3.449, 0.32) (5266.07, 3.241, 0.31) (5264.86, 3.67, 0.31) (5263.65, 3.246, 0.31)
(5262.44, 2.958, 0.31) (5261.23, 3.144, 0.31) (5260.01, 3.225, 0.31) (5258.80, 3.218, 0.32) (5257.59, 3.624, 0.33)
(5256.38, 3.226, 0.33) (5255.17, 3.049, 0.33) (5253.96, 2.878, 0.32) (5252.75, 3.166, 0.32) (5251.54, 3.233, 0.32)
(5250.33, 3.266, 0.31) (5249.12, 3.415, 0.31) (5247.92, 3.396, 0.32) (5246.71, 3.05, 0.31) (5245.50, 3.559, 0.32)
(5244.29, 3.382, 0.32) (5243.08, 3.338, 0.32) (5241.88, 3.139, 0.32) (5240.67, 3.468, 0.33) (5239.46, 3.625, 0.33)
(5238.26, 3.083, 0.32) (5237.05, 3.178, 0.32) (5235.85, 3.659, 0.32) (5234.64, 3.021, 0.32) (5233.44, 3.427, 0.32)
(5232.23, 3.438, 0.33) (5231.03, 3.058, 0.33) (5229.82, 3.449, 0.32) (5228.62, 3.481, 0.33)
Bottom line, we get 0.6 angstrom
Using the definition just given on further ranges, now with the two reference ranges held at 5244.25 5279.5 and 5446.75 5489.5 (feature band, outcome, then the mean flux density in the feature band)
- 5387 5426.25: 1.6 angstrom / 3.08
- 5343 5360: 0.5 angstrom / 3.14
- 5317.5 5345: -0.2 angstrom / 3.26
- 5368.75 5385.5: 0.3 angstrom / 3.16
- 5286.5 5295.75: -0.2 angstrom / 3.32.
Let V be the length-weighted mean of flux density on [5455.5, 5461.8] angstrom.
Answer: 3.07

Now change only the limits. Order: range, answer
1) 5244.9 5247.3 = 3.3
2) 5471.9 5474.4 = 2.88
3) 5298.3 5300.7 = 3.76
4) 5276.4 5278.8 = 3.42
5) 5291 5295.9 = 3.3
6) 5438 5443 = 3.07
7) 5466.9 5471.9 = 3.37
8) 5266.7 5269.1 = 3.26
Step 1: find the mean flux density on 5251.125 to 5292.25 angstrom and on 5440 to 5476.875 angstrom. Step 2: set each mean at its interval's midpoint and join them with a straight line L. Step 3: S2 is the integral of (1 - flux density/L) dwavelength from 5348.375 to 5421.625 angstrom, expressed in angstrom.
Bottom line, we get 2.1 angstrom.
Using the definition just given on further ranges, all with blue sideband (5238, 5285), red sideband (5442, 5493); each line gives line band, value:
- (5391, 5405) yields 0.42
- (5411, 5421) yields 0.55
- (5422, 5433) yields 0.20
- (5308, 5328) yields 0.16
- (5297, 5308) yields -0.45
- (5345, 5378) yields 0.42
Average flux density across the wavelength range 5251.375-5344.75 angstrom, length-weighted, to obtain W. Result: 3.27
